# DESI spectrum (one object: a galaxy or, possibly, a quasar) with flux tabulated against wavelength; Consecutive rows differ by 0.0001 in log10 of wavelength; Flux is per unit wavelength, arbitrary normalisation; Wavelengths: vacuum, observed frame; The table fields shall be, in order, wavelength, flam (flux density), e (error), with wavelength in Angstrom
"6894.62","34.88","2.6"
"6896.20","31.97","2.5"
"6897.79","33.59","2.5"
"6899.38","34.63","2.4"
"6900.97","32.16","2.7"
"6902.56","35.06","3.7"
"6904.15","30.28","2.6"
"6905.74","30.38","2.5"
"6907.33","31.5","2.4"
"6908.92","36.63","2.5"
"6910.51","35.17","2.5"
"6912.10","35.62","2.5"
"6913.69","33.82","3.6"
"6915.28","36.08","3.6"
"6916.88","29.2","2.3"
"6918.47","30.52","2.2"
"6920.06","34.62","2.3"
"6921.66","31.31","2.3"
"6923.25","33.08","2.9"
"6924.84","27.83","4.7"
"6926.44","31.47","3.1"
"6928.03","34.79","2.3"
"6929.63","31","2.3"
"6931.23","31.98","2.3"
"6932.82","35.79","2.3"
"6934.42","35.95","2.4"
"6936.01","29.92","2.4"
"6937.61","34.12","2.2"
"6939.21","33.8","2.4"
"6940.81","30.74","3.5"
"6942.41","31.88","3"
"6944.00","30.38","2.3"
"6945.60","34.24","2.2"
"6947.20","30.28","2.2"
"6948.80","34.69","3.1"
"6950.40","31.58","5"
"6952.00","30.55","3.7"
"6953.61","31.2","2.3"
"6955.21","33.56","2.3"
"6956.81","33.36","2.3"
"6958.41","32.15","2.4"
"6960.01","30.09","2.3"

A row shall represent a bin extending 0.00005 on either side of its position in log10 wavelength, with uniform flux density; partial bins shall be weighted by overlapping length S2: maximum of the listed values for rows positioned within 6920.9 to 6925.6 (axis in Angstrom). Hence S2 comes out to 33.08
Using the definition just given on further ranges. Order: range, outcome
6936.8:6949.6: 34.69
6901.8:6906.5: 35.06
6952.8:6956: 33.56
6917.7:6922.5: 34.62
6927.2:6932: 34.79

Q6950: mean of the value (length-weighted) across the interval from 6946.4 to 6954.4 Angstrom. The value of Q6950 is 31.6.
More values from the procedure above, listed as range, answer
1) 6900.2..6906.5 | 32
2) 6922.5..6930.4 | 31.6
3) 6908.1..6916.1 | 35.4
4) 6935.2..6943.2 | 32.1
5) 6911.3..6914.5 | 34.8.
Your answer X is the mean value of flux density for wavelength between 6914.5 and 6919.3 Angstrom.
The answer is 31.9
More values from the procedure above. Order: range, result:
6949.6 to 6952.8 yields 31.1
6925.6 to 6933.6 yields 33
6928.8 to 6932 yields 31.4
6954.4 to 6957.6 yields 33.5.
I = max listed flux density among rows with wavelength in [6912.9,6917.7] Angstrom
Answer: 36.08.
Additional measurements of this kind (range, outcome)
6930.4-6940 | 35.95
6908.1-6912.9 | 36.63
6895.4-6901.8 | 34.63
